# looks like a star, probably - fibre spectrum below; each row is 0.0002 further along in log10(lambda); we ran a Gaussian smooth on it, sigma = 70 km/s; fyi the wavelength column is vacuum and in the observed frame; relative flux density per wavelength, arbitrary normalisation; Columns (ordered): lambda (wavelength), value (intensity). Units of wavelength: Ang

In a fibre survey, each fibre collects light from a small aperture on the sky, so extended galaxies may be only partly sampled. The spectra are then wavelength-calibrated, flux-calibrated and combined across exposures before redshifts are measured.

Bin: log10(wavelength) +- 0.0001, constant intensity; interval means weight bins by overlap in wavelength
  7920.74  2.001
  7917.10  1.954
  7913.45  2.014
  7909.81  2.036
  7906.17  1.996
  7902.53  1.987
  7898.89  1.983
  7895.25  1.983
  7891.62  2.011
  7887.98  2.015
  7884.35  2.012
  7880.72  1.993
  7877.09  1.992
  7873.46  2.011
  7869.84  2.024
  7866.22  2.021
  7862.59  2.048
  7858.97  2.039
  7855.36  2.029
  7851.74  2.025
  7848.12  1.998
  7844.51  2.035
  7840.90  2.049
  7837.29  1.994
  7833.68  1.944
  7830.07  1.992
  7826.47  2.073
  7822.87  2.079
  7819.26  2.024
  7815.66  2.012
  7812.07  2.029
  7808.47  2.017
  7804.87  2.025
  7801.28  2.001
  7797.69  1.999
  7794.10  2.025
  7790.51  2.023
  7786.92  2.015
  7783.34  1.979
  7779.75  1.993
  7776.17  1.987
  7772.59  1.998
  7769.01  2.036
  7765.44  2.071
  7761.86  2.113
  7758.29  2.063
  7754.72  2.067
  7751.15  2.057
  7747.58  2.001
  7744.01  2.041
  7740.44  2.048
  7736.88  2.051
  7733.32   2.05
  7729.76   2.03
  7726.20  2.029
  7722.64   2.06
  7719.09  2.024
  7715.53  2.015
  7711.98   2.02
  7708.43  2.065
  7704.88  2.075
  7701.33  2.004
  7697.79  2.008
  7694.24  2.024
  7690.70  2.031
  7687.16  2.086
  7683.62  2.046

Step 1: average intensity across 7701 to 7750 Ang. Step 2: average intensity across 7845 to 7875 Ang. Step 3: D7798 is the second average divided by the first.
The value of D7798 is 0.99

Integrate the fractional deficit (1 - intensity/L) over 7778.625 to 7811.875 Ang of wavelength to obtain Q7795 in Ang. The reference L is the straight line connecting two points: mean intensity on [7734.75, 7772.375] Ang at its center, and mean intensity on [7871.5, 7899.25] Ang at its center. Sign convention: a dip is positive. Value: 0.4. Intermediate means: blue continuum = 2.05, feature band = 2.01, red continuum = 2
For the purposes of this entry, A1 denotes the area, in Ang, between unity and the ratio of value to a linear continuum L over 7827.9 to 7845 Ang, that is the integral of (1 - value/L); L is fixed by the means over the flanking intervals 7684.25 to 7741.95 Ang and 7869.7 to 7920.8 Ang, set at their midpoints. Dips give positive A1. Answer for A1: 0.1 Ang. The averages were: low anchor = 2.04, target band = 2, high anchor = 2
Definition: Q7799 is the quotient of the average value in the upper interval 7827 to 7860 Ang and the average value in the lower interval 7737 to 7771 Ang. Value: 0.98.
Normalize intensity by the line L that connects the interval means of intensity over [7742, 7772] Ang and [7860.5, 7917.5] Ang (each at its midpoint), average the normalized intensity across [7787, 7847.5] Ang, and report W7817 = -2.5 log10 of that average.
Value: 0.01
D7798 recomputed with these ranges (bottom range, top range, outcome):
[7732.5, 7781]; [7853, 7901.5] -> 0.99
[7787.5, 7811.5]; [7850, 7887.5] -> 1.00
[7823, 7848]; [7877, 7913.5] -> 0.99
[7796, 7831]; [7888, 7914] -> 0.99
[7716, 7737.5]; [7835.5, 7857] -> 0.99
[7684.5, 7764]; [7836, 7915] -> 0.99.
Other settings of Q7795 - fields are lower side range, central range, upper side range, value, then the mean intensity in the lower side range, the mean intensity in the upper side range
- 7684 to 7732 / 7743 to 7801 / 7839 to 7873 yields 0.15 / 2.04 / 2.03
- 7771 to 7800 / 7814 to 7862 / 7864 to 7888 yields -0.40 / 2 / 2.01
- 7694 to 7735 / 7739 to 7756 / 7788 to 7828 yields -0.09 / 2.03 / 2.03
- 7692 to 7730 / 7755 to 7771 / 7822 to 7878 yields -0.33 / 2.03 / 2.02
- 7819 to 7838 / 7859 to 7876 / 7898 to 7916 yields -0.13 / 2.02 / 2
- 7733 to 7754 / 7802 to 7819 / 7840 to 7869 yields 0.12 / 2.04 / 2.03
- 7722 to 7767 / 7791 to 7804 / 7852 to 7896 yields 0.17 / 2.05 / 2.02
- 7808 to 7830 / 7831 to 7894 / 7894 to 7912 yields 0.10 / 2.04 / 2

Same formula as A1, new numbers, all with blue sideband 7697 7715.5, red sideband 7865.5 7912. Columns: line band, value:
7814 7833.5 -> -0.13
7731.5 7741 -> -0.09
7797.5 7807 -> 0.04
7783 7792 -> 0.05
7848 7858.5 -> -0.07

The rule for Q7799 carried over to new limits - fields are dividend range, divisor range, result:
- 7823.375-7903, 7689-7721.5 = 0.99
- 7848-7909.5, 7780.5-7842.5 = 1.00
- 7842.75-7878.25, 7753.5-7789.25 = 1.00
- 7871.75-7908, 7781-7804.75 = 0.99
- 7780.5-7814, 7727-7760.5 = 0.98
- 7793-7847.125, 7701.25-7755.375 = 0.99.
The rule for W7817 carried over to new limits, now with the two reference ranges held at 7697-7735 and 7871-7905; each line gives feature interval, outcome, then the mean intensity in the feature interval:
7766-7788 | 0.01 mag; 2.01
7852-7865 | -0.02 mag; 2.04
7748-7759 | -0.01 mag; 2.05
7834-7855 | 0.00 mag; 2.01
